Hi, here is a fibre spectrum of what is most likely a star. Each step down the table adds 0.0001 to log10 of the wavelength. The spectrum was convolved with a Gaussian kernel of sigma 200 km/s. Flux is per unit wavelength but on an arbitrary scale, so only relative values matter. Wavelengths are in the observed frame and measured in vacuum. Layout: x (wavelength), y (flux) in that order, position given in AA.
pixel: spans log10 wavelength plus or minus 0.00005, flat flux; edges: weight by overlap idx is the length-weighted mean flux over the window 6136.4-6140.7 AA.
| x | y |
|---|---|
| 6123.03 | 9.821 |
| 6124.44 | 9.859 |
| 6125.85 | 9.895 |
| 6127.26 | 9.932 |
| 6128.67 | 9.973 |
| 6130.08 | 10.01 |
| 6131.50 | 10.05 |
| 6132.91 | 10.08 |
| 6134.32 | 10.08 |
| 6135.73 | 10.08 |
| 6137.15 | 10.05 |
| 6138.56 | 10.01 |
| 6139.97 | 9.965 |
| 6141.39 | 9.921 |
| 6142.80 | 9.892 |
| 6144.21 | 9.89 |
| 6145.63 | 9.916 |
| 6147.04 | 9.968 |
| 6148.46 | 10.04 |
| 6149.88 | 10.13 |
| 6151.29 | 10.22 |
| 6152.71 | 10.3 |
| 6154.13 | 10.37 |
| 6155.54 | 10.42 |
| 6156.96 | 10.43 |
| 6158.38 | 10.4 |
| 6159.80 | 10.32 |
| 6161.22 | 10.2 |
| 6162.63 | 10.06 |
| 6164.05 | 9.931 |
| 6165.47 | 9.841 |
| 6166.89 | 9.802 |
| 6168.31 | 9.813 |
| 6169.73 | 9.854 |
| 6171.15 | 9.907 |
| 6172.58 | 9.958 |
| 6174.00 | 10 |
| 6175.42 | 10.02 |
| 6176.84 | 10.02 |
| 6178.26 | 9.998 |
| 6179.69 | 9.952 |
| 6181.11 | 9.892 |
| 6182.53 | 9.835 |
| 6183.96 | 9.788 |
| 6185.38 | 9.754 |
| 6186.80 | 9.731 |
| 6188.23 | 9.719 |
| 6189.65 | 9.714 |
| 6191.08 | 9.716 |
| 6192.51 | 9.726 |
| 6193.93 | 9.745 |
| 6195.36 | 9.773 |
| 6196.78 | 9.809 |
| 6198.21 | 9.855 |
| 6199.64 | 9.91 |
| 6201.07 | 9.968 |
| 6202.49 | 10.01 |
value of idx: 9.99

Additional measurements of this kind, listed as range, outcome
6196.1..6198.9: 9.82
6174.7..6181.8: 9.98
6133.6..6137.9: 10.1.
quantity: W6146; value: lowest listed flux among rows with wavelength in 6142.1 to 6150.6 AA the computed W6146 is 9.89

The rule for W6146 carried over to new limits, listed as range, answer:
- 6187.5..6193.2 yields 9.714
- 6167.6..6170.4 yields 9.813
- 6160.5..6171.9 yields 9.802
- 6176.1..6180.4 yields 9.952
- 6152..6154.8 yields 10.3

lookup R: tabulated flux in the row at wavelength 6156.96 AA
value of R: 10.43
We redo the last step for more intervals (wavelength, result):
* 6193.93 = 9.745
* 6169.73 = 9.854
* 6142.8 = 9.892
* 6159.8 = 10.32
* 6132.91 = 10.08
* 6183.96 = 9.788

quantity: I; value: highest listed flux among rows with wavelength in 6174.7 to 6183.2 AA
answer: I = 10.02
